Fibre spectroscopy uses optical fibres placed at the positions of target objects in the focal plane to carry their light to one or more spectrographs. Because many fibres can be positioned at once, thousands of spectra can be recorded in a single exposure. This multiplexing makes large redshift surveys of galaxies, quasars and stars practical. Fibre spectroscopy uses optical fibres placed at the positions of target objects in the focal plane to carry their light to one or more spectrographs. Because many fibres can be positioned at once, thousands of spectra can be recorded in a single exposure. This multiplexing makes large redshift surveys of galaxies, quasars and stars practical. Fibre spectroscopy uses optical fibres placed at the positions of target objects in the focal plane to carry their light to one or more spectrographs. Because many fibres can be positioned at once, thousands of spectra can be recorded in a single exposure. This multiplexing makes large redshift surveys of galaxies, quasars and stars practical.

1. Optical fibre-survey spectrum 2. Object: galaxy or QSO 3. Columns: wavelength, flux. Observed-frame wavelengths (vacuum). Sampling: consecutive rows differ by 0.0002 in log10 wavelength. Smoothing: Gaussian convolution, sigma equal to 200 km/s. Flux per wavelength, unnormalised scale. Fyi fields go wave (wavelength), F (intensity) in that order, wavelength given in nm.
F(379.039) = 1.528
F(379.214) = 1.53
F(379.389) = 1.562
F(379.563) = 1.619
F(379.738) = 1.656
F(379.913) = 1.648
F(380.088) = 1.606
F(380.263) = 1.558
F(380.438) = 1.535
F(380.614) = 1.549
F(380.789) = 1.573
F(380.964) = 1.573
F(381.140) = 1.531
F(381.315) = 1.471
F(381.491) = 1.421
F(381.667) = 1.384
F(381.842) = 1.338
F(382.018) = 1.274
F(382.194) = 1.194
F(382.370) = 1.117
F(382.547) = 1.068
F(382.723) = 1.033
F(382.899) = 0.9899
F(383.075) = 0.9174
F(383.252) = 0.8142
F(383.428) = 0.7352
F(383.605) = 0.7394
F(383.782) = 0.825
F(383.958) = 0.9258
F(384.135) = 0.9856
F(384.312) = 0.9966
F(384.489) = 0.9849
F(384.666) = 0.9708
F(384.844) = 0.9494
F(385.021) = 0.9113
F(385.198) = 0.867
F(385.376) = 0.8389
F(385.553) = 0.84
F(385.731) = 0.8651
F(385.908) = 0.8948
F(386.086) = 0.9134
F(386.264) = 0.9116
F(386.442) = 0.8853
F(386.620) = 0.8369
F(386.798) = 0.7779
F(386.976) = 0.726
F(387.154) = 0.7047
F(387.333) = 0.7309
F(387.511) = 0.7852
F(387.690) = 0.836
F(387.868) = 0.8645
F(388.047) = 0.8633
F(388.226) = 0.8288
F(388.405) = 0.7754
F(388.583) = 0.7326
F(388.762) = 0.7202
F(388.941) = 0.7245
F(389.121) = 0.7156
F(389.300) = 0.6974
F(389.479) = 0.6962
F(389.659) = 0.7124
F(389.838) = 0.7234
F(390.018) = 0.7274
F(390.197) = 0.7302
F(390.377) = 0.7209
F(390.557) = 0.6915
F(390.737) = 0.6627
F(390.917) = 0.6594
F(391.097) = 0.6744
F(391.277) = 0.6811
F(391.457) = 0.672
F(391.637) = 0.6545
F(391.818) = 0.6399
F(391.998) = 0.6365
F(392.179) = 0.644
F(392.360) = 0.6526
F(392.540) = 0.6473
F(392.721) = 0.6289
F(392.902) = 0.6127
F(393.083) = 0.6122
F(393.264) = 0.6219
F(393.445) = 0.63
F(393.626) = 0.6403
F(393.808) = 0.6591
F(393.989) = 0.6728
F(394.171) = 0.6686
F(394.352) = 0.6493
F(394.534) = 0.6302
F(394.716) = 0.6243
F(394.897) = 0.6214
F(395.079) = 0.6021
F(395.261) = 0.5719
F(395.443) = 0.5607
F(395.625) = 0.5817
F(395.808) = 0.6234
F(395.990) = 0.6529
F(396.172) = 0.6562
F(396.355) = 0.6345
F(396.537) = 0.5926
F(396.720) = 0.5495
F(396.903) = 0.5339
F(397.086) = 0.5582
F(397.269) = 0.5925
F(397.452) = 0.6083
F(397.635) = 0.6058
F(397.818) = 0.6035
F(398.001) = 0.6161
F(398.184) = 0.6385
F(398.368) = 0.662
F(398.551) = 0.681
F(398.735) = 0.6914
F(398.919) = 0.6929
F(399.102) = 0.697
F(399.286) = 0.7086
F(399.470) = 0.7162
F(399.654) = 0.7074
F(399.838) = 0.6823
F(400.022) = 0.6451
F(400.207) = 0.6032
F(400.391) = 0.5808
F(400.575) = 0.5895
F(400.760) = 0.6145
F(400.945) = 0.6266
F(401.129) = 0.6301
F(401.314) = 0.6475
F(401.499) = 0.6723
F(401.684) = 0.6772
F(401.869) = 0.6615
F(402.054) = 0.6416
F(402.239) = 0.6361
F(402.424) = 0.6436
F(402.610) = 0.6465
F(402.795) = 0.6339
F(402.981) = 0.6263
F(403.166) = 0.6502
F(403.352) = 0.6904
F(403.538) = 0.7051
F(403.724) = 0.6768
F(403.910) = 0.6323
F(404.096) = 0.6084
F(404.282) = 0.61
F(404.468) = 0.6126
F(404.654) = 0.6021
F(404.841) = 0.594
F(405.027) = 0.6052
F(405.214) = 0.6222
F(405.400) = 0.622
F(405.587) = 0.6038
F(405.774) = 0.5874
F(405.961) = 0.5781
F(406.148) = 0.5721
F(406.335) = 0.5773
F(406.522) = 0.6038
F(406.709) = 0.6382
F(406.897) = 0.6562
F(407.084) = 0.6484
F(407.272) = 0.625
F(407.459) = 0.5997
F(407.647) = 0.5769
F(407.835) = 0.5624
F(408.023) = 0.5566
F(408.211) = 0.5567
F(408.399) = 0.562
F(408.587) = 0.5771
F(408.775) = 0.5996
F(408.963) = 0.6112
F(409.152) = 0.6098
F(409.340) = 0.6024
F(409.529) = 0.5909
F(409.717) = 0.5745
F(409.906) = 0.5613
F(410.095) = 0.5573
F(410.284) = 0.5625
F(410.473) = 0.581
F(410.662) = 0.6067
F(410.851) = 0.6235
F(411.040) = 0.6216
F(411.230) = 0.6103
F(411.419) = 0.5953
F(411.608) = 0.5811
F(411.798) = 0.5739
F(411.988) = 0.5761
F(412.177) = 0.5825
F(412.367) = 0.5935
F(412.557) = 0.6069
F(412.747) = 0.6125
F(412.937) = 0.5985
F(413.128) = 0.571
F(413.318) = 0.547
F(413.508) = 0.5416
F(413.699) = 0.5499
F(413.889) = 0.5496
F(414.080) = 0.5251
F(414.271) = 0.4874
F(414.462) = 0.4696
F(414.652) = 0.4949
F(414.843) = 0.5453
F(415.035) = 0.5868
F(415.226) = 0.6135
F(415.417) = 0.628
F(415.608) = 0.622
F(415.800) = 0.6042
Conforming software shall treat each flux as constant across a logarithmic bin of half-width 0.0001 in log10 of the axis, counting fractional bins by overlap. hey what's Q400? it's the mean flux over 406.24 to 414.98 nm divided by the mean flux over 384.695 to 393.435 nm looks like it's 0.77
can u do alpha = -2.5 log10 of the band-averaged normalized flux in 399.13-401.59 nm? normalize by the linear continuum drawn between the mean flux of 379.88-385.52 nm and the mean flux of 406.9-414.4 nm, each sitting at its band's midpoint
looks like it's 0.22 mag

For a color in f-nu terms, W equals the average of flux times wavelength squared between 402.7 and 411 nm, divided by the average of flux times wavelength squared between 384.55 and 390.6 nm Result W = 0.8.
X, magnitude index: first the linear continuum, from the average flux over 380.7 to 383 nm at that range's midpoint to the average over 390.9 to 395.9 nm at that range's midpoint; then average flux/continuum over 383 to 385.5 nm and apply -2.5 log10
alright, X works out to 0.29 mag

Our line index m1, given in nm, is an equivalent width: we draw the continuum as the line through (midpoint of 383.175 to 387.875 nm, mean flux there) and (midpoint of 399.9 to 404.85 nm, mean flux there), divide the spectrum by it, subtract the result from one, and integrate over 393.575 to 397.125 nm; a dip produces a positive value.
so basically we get 0.55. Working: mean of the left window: 0.856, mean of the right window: 0.636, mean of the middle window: 0.615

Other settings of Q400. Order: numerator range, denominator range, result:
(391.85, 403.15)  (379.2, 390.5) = 0.62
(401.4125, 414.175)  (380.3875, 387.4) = 0.58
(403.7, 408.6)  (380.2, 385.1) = 0.52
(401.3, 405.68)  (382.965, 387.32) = 0.74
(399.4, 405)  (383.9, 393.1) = 0.83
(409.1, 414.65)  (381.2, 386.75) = 0.57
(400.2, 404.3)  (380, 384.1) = 0.52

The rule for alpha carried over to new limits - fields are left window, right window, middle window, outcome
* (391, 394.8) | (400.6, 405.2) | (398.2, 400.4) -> -0.06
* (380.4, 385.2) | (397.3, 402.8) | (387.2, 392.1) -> 0.28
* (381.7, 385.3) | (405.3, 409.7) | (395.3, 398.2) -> 0.27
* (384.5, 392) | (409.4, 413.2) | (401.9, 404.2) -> 0.01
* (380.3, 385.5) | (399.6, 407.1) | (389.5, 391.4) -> 0.32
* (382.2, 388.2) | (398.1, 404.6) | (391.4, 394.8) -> 0.20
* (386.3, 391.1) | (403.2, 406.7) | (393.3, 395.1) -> 0.11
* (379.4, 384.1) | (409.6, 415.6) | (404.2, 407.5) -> 0.19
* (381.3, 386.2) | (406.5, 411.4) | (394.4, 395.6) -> 0.33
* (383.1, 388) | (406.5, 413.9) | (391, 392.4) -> 0.20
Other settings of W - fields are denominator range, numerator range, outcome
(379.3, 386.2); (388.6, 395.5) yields 0.59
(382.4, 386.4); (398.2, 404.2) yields 0.78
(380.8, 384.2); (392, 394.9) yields 0.60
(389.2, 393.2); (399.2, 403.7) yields 1.02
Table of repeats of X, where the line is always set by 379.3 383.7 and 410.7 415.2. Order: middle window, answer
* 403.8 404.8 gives 0.252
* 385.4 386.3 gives 0.346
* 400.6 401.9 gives 0.297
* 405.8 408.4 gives 0.188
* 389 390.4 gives 0.487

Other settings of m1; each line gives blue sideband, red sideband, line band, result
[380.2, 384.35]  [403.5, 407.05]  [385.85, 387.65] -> 0.44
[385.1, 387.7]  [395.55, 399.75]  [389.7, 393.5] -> 0.39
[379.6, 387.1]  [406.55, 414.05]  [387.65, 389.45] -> 0.43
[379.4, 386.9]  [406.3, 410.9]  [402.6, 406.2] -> 0.31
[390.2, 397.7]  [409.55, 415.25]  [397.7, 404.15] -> -0.47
